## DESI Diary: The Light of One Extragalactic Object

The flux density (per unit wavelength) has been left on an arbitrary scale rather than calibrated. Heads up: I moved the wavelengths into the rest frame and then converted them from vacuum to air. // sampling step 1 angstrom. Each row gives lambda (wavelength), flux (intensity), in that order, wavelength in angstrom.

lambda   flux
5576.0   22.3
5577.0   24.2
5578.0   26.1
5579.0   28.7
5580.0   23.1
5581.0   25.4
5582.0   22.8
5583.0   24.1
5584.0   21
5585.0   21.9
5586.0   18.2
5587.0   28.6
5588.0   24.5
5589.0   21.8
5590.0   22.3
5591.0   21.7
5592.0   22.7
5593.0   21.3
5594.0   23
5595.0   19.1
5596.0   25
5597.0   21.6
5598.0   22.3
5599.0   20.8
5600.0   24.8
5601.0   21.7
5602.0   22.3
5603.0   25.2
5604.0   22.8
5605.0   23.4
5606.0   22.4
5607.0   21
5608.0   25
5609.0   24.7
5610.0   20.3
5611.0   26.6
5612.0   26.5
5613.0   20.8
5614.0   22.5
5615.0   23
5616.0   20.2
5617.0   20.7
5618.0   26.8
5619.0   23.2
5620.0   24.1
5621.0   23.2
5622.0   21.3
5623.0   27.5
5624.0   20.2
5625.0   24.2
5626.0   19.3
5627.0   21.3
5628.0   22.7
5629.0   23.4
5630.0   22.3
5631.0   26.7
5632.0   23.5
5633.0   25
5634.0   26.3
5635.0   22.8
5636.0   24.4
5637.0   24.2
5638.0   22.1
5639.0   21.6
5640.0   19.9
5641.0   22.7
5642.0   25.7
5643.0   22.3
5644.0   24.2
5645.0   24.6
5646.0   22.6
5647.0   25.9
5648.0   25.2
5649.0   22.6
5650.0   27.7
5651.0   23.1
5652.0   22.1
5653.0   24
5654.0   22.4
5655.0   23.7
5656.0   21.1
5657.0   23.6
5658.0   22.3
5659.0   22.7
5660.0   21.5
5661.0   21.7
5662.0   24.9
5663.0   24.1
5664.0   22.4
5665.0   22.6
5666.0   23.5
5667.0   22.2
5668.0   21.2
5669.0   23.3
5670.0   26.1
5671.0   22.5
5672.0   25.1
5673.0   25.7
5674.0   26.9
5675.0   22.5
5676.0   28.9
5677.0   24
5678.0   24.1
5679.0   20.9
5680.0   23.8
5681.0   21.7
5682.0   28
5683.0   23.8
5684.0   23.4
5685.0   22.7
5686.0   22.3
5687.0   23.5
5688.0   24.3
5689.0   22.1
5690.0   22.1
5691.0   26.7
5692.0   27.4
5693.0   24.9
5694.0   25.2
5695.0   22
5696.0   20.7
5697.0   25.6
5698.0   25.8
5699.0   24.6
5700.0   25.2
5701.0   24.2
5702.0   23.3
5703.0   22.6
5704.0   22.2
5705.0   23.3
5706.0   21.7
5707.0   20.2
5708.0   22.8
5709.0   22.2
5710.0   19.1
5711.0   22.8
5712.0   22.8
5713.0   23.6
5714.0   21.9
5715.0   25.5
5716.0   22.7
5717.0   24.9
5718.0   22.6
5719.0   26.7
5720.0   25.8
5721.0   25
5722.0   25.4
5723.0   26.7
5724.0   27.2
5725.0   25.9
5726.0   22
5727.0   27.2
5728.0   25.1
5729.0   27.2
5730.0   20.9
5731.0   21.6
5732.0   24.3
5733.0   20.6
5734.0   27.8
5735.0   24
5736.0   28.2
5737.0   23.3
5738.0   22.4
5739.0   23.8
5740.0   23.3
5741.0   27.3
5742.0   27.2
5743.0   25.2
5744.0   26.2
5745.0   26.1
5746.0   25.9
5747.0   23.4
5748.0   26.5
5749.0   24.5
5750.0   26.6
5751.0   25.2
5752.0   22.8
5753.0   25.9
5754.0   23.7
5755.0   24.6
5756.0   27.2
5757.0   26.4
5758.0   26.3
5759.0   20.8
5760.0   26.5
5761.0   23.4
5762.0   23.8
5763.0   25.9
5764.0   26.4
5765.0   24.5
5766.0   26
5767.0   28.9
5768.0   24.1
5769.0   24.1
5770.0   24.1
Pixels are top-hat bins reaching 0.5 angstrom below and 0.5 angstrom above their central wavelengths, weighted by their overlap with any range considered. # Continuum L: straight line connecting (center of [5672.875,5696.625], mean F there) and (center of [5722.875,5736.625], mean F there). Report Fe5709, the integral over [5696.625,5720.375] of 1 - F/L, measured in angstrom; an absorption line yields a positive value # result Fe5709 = 1.0 angstrom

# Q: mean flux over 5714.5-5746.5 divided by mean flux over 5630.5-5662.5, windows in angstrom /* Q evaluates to 1.06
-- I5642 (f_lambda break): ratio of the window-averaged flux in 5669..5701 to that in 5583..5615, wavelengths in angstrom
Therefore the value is 1.06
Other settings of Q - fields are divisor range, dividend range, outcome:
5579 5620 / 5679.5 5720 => 1.03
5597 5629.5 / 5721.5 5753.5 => 1.09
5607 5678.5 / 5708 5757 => 1.05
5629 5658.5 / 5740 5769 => 1.07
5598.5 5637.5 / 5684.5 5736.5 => 1.03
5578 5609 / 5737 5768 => 1.09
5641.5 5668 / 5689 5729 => 1.03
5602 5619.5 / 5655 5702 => 1.02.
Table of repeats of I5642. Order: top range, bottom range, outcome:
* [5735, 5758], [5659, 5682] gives 1.07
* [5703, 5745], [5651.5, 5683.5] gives 1.02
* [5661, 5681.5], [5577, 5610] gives 1.03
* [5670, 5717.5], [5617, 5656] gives 1.01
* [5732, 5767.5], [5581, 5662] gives 1.09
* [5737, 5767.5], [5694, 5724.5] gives 1.06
